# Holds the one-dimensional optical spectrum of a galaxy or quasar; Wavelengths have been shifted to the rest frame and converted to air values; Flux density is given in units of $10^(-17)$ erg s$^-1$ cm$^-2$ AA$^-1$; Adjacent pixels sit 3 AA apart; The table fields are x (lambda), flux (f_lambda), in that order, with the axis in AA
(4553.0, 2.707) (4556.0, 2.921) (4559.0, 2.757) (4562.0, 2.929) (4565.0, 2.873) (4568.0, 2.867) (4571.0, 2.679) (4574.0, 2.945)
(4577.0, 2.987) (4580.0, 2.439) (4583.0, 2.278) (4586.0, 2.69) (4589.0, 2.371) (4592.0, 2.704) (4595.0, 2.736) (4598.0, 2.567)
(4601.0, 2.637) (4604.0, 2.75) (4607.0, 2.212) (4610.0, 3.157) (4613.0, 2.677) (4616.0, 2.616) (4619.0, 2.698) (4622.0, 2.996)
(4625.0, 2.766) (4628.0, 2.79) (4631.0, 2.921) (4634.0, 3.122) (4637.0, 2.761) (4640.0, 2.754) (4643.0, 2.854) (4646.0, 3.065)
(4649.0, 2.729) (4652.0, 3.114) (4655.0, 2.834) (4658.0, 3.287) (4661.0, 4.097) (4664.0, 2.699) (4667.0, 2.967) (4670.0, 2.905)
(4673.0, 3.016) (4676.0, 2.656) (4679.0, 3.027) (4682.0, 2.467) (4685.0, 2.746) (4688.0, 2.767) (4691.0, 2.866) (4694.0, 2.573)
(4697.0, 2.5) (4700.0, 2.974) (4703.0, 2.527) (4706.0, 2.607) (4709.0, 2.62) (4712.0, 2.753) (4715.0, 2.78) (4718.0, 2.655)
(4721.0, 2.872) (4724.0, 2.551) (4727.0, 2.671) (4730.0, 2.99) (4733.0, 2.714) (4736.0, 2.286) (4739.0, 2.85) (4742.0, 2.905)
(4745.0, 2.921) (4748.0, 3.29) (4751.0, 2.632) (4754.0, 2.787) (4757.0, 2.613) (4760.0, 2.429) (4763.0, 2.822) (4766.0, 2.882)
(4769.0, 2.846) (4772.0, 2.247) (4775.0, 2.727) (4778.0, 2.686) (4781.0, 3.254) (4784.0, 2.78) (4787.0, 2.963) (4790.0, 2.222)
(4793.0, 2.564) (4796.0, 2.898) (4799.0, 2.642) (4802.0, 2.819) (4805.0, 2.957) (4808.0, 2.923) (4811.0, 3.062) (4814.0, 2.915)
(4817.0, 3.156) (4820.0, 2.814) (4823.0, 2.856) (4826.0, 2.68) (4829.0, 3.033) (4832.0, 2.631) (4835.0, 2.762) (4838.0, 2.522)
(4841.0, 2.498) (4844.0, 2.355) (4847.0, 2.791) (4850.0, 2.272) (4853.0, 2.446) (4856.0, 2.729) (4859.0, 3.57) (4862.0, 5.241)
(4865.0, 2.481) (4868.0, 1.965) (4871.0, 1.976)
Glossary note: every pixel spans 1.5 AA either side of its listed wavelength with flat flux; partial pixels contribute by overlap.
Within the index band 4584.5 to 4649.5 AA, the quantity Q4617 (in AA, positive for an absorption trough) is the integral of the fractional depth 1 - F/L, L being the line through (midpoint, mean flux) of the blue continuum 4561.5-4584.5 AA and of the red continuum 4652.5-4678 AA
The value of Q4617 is 3.2 AA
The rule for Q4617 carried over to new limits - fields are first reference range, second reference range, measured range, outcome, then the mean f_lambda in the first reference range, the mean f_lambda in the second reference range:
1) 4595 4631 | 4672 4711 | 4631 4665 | -3.9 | 2.72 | 2.72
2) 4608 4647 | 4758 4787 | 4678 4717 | 1.4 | 2.85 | 2.75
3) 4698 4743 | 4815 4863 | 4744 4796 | 0.6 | 2.71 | 2.87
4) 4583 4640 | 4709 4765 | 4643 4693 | -3.9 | 2.72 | 2.75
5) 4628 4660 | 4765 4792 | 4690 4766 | 2.2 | 2.95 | 2.73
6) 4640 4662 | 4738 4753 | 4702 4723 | 2.0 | 3.09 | 2.92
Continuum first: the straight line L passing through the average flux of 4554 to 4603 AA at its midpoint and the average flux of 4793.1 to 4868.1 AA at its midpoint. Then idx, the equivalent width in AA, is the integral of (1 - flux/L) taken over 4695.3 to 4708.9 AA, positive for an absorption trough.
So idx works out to 0.65 AA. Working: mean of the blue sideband 2.71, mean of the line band 2.65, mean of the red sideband 2.85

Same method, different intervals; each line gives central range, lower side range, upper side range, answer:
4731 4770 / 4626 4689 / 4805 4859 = 1.0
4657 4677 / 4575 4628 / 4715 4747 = -2.8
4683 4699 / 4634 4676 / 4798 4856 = 1.4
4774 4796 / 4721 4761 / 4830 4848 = -0.6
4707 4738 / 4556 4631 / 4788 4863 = 1.1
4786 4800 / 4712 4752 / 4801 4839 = 0.9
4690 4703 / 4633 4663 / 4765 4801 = 1.0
